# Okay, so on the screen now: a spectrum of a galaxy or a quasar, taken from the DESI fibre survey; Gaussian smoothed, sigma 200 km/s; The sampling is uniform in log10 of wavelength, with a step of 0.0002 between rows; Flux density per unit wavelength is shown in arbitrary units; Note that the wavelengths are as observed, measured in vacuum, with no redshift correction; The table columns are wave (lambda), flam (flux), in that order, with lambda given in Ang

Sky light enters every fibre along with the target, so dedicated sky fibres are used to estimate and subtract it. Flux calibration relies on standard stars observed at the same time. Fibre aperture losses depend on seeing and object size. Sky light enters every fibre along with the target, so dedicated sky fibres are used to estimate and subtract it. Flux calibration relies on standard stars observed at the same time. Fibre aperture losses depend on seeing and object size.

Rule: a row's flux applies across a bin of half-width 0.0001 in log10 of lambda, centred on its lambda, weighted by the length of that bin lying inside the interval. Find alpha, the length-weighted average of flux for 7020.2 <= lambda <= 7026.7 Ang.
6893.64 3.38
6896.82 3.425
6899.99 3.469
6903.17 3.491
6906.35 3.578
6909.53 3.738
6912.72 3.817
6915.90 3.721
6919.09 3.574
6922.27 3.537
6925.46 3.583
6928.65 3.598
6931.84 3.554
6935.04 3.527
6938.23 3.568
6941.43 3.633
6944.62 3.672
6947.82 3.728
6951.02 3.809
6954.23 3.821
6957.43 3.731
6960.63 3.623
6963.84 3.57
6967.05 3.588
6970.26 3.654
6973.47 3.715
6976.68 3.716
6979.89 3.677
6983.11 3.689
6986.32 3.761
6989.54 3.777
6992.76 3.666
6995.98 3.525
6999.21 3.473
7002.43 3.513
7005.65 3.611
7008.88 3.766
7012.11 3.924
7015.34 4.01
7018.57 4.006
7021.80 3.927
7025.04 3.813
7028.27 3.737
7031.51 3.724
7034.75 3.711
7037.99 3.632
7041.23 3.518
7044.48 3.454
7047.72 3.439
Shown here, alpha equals 3.87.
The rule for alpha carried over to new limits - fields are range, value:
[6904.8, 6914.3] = 3.71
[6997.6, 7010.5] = 3.59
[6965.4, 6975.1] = 3.65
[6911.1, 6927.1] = 3.65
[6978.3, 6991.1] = 3.73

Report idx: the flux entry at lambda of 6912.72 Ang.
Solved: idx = 3.817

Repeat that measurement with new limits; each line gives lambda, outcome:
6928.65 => 3.598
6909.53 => 3.738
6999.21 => 3.473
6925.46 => 3.583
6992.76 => 3.666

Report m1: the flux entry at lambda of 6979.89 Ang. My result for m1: 3.677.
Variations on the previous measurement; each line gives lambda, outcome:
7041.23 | 3.518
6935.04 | 3.527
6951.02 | 3.809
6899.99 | 3.469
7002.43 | 3.513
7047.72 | 3.439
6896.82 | 3.425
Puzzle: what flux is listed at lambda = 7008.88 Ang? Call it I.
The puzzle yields 3.766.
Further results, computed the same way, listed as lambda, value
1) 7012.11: 3.924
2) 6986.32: 3.761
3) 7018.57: 4.006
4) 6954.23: 3.821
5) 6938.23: 3.568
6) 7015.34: 4.01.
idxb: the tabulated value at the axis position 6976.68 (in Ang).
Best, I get 3.716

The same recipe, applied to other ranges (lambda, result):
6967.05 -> 3.588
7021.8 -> 3.927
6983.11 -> 3.689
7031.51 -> 3.724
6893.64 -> 3.38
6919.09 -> 3.574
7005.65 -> 3.611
